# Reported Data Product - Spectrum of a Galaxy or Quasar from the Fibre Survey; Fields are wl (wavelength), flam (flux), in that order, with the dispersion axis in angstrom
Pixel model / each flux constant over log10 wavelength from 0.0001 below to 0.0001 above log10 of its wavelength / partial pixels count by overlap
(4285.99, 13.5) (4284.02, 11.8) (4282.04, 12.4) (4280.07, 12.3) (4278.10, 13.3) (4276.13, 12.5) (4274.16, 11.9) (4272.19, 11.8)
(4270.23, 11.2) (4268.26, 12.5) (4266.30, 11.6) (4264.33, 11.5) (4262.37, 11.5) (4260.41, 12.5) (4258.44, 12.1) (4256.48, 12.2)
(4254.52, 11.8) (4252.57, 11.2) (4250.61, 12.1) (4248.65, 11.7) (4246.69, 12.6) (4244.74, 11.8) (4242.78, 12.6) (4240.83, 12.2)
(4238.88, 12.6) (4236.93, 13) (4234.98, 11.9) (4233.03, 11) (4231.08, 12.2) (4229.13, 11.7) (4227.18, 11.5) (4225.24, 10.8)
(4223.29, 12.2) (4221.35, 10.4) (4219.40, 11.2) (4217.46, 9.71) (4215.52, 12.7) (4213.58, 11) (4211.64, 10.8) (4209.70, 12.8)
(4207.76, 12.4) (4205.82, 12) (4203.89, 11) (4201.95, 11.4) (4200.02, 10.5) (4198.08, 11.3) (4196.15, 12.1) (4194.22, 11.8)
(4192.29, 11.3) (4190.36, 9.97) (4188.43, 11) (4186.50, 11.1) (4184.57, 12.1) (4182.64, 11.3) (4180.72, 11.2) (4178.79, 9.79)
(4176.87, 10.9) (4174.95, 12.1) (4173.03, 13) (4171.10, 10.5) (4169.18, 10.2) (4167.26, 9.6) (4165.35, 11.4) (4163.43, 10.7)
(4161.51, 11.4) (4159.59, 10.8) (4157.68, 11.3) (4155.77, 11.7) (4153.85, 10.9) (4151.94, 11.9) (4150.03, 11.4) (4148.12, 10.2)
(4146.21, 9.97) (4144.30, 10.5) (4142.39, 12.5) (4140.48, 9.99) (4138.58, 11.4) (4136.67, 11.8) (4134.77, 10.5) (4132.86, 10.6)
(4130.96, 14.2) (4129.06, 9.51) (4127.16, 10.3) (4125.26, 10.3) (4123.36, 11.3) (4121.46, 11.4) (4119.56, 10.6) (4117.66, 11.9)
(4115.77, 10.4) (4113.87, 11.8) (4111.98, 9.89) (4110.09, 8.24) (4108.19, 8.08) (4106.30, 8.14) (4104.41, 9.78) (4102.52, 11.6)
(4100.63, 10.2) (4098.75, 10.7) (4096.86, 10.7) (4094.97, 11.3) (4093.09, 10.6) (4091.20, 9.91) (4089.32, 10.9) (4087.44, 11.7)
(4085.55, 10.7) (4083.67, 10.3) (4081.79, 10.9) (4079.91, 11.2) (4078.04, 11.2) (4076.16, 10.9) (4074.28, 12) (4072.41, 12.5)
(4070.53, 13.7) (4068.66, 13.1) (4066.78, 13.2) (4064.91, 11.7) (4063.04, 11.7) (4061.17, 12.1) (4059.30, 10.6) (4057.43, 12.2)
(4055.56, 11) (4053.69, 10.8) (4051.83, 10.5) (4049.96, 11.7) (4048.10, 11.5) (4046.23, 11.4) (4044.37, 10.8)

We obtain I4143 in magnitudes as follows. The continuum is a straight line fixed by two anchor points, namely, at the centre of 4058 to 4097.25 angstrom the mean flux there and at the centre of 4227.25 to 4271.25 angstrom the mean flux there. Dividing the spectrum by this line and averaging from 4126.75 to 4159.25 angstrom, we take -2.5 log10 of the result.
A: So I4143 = 0.05 mag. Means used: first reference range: 11.5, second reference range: 12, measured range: 11.1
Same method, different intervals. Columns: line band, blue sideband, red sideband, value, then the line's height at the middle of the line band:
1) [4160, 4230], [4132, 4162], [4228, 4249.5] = 0.03 mag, 11.6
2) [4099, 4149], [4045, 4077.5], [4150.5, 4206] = 0.09 mag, 11.5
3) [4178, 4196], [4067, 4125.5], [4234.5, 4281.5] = 0.04 mag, 11.6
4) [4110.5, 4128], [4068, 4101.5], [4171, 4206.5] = 0.05 mag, 11.3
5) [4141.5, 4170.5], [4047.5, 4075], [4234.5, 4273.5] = 0.09 mag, 12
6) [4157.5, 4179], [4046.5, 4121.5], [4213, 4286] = 0.04 mag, 11.5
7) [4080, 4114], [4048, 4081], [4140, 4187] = 0.12 mag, 11.5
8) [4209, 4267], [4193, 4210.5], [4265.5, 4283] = 0.02 mag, 11.9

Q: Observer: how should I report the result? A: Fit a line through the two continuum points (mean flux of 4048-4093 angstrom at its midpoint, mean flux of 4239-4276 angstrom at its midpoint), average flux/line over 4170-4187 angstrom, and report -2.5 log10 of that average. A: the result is 0.041 mag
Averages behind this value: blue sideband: 11.5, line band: 11.3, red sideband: 12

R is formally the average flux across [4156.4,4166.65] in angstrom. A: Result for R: 11.1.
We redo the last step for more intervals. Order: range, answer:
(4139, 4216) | 11.2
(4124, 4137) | 11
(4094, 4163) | 10.8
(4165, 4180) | 10.9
